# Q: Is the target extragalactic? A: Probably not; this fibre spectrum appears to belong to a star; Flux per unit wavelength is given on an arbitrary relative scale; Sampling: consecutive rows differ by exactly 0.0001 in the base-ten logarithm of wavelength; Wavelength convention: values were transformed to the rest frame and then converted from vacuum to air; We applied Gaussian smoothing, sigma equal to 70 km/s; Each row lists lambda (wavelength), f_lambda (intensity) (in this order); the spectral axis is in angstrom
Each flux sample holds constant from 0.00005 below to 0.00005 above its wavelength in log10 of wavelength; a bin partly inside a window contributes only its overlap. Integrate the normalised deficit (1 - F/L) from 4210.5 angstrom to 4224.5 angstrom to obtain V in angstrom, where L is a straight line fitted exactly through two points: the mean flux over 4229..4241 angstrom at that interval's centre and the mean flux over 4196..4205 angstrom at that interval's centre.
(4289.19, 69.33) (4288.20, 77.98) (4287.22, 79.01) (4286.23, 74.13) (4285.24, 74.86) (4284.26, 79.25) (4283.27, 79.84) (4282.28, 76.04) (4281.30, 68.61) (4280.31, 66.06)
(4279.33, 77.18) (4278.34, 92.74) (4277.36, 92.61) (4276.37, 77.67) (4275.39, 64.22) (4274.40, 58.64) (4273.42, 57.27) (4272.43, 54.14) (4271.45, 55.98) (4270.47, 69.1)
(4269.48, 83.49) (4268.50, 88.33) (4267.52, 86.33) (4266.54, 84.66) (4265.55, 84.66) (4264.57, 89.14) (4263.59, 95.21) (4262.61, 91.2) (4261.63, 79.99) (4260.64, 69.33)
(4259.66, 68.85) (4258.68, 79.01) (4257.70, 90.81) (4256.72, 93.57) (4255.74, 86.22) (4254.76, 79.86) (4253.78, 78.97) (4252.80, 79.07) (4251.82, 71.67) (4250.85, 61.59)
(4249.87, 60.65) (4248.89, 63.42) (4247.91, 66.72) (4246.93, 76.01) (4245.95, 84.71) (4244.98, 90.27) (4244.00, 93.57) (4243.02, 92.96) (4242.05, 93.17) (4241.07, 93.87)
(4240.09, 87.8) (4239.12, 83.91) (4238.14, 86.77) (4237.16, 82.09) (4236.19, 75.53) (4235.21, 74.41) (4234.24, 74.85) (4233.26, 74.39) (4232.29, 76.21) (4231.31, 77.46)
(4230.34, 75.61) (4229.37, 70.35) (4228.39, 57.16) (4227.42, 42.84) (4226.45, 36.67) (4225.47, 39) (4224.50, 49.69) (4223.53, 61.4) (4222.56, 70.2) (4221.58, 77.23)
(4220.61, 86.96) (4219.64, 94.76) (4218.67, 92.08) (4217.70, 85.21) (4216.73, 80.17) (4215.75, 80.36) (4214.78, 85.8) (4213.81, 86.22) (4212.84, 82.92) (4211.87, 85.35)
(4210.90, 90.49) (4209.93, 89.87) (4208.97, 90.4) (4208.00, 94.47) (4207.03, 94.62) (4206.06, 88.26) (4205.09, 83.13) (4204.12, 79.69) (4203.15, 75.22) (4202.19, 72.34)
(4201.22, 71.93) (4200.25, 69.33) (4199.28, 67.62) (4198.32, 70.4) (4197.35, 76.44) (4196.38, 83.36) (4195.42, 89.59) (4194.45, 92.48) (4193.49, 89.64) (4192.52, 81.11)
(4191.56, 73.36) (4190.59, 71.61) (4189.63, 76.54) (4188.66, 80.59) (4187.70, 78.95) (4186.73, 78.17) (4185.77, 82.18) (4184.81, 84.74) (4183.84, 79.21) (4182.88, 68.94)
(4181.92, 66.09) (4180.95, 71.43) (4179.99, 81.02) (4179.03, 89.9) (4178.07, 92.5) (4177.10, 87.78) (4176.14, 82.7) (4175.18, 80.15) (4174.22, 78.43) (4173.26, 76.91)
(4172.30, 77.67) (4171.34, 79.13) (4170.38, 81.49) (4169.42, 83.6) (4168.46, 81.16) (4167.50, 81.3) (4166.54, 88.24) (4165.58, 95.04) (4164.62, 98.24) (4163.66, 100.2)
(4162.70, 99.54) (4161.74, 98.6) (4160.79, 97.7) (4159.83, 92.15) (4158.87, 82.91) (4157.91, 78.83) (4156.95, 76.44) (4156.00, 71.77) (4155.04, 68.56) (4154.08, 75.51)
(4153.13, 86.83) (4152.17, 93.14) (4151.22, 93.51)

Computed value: -0.9 angstrom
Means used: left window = 74.3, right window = 78.9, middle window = 81.6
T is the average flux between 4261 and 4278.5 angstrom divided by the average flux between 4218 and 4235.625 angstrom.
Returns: 1.1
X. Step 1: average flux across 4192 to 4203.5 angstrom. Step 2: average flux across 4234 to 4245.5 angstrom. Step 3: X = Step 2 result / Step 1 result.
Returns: 1.1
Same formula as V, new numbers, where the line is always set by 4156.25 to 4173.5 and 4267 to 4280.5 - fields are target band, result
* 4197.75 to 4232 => 2.1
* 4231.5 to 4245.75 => -1.2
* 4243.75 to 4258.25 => -0.4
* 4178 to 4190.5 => 0.9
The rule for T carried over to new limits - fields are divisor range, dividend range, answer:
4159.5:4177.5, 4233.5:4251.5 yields 0.92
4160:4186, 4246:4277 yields 0.90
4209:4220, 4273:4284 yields 0.85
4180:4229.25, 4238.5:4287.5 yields 1.02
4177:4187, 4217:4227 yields 0.87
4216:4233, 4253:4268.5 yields 1.21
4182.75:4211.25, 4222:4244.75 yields 0.90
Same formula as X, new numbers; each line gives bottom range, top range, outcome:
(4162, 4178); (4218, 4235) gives 0.79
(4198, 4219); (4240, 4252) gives 0.96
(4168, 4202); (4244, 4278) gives 0.97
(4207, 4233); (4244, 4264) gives 1.04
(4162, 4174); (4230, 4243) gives 0.94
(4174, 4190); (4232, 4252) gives 0.99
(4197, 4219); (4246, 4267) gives 0.96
